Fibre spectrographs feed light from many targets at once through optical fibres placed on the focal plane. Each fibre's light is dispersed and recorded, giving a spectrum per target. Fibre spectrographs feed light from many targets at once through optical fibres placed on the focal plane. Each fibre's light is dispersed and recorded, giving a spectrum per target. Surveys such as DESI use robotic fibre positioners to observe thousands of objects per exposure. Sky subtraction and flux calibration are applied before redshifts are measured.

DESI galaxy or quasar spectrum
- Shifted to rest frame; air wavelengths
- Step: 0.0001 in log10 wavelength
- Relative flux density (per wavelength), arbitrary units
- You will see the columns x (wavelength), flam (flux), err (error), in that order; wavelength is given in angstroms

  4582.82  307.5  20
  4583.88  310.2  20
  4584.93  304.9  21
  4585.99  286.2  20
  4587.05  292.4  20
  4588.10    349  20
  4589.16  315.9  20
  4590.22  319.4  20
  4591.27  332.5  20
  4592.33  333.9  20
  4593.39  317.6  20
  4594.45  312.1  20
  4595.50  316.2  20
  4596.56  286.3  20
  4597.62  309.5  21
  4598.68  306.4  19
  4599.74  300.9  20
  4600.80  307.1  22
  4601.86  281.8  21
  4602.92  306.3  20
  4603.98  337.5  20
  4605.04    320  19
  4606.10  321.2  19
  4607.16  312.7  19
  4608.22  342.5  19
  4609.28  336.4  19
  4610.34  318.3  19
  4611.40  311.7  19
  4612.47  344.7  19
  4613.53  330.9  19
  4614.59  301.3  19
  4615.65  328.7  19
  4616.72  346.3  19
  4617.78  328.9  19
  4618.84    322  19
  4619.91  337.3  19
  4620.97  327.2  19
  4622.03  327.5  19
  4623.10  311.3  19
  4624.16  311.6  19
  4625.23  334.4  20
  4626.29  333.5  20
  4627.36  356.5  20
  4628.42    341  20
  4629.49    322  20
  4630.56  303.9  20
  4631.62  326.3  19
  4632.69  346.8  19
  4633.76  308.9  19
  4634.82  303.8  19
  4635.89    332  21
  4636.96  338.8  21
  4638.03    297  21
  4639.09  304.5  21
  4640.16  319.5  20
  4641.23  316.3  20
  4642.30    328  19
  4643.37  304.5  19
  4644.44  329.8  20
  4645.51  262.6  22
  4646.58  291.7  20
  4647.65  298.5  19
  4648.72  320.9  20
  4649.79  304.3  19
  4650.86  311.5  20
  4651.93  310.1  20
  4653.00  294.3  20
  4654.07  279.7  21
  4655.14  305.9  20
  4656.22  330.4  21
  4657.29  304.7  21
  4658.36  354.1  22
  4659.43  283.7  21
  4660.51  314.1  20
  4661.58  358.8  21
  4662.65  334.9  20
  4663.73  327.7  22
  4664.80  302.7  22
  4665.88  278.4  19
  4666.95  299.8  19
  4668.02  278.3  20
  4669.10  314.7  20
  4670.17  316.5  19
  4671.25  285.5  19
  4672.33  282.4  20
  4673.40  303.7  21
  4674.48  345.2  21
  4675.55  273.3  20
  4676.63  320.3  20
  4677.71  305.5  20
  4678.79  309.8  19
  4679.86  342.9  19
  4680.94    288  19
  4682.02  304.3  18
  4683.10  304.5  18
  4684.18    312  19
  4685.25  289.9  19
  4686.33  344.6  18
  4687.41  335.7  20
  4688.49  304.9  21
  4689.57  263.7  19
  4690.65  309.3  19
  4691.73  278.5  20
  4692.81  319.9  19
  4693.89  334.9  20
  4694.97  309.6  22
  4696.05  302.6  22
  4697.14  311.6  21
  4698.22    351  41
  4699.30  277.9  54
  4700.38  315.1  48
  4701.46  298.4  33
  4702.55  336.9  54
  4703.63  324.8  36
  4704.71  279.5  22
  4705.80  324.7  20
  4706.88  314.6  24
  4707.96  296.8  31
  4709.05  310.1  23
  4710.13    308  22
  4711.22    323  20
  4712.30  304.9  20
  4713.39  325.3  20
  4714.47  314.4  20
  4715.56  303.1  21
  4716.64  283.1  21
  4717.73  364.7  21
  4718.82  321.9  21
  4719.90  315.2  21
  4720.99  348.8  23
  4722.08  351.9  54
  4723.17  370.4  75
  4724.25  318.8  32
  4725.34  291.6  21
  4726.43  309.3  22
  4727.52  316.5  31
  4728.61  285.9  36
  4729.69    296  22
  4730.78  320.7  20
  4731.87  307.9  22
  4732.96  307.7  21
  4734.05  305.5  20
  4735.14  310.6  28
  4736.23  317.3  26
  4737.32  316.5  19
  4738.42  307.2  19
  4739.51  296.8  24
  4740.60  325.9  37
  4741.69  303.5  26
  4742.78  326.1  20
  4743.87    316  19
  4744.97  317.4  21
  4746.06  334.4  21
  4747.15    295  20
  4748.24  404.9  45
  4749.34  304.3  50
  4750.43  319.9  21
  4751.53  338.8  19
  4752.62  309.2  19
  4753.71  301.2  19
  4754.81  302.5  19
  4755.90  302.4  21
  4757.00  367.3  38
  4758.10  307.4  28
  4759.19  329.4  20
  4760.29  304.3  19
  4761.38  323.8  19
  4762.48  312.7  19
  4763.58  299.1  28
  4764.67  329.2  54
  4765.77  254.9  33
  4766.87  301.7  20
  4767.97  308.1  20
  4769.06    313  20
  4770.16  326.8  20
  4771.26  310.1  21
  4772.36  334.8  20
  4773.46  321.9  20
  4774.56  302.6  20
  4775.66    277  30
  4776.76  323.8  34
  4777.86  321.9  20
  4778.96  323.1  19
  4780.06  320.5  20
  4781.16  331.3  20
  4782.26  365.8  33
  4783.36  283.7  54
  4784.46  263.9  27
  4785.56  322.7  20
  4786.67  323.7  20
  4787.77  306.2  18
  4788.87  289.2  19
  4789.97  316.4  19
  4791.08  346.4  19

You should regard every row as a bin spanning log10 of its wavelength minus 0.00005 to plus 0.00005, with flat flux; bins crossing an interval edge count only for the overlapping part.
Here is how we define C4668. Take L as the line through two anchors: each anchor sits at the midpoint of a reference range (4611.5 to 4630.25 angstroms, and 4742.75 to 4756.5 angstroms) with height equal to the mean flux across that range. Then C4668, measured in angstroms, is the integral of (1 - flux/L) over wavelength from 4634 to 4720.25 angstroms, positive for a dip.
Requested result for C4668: 4.0 angstroms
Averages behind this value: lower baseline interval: 329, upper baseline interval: 321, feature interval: 310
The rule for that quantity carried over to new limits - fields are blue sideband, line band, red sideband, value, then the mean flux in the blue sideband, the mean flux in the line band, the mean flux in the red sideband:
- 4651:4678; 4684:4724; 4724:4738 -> -1.0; 308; 316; 308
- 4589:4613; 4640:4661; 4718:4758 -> 0.6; 317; 308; 319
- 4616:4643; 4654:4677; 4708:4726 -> 1.0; 325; 309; 321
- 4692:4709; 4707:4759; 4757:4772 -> -0.9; 313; 318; 312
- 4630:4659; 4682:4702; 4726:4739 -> 0.1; 312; 309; 308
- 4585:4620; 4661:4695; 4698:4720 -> 0.7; 318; 309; 313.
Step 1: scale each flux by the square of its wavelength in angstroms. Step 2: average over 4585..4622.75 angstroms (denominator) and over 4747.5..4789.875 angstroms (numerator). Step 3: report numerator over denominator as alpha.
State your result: 1.1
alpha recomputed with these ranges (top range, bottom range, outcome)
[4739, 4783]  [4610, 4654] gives 1.05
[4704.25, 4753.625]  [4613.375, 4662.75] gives 1.03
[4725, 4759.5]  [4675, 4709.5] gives 1.04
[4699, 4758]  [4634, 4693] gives 1.05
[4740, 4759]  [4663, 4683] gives 1.09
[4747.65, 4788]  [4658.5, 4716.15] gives 1.06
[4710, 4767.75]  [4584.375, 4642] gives 1.04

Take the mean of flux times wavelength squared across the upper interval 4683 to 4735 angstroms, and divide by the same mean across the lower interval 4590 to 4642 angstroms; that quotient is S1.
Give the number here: 1.0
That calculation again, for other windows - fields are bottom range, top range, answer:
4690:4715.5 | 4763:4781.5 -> 1.03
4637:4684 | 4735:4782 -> 1.07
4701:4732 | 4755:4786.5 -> 1.01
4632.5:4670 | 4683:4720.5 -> 1.03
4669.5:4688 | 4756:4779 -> 1.05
